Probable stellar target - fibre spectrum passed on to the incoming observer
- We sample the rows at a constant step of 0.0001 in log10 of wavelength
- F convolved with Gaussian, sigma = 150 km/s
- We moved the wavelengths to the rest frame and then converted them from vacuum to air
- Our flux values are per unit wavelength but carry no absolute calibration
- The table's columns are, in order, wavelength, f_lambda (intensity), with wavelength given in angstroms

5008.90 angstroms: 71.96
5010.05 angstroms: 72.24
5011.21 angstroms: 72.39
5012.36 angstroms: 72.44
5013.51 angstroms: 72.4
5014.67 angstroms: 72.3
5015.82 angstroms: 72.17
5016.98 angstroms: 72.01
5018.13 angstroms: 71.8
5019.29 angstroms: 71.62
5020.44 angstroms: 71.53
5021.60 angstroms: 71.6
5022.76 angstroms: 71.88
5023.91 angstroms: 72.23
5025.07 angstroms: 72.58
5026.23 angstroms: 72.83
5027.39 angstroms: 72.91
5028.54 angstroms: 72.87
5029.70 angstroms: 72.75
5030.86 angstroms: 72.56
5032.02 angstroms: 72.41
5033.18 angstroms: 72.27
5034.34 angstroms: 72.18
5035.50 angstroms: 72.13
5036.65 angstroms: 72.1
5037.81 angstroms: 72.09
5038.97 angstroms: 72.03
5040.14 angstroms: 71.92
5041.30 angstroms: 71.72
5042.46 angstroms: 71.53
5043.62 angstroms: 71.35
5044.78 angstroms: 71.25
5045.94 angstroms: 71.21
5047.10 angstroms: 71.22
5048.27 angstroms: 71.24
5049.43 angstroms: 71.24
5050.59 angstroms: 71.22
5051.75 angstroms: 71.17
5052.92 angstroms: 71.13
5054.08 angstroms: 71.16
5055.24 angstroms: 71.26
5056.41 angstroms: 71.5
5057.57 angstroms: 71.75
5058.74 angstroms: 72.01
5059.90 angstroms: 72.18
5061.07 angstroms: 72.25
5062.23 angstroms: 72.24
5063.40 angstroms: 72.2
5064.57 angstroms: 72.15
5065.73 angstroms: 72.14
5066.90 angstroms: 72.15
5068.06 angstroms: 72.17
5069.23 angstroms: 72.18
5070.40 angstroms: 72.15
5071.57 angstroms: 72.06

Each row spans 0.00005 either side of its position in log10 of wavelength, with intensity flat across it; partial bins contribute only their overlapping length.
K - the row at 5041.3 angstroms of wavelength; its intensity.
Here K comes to 71.72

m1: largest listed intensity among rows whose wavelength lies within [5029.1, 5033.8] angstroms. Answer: 72.75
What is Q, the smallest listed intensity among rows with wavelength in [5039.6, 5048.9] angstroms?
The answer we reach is 71.21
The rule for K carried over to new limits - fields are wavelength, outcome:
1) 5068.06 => 72.17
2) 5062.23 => 72.24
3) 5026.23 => 72.83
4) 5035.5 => 72.13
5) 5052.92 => 71.13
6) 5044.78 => 71.25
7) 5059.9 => 72.18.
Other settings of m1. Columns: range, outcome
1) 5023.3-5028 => 72.91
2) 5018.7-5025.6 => 72.58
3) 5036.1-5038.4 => 72.1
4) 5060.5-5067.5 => 72.25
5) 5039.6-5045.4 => 71.92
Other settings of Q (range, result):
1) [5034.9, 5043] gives 71.53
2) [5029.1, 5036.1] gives 72.13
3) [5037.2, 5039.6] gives 72.03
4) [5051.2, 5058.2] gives 71.13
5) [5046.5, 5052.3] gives 71.17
